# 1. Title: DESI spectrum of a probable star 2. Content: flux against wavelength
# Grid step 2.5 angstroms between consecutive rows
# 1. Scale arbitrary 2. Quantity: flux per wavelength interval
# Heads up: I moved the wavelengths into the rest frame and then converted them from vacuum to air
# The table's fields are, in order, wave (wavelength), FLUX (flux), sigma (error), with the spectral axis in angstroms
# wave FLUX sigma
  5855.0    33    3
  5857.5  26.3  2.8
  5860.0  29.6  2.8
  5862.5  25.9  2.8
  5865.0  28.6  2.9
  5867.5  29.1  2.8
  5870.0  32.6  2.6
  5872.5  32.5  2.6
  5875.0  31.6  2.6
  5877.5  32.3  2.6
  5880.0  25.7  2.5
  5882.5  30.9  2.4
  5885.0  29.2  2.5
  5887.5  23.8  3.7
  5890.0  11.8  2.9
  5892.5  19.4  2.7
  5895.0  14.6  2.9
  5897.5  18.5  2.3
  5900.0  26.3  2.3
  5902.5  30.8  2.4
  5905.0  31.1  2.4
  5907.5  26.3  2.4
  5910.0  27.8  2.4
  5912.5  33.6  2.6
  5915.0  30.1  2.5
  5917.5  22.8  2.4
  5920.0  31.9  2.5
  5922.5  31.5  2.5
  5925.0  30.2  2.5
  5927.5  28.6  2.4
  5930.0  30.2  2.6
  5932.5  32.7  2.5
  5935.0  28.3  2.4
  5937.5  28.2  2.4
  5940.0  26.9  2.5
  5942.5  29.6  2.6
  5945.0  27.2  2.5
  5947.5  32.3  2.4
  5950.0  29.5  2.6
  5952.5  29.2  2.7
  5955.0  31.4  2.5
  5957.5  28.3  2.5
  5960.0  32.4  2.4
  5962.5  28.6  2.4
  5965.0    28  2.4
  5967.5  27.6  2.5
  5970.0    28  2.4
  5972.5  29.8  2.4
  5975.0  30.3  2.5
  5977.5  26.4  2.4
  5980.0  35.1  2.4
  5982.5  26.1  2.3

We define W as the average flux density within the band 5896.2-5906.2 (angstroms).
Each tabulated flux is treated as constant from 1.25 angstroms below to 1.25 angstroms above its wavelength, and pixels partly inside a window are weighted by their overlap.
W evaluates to 26.6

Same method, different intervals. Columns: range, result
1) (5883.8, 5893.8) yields 21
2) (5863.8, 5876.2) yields 30.9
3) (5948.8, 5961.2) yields 30.2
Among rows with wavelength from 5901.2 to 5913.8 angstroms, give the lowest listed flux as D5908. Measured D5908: 26.3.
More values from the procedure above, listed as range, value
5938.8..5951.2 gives 26.9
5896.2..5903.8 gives 18.5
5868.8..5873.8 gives 32.5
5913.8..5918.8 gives 22.8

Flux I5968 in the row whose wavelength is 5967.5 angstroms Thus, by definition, 27.6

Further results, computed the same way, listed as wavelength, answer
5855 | 33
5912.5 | 33.6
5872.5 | 32.5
